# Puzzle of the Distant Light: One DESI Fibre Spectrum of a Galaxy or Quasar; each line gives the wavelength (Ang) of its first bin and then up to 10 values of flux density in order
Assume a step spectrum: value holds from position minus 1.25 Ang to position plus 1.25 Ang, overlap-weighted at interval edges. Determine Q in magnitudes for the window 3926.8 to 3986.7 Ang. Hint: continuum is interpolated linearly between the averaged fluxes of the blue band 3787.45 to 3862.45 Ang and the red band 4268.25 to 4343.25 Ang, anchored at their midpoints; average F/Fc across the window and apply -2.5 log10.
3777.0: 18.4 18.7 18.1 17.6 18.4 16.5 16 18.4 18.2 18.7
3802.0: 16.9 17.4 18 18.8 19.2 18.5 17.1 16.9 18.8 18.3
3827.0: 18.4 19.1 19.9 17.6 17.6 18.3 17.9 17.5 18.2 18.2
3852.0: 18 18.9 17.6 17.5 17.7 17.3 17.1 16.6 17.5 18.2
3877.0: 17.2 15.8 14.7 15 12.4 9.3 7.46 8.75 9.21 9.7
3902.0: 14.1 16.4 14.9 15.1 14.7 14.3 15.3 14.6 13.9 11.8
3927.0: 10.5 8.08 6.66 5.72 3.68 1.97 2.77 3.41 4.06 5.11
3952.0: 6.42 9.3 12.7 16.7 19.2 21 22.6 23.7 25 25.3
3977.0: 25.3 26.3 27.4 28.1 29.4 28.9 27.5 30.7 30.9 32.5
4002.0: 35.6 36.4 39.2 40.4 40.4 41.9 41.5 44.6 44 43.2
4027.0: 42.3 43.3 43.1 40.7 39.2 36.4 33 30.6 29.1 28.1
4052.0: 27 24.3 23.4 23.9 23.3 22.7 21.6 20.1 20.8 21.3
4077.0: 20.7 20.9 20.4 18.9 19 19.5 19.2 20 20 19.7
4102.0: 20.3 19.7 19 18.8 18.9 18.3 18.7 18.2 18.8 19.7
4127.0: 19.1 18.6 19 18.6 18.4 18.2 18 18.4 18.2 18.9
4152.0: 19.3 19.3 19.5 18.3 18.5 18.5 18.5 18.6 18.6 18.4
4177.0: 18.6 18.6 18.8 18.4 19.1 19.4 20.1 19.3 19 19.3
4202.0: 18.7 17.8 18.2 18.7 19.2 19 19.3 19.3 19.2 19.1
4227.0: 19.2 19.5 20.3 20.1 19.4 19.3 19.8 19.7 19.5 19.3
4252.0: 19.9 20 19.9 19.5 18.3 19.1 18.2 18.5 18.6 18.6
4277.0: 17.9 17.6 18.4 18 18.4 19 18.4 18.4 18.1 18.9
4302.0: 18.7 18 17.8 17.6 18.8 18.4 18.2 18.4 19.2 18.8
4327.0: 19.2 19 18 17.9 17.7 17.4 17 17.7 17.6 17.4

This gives 0.24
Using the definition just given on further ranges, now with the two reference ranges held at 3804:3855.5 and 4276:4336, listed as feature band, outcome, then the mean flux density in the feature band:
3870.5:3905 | 0.350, 13.2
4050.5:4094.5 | -0.179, 21.6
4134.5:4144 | 0.003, 18.3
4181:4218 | -0.035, 19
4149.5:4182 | -0.023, 18.7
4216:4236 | -0.066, 19.5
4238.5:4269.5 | -0.056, 19.3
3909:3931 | 0.368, 13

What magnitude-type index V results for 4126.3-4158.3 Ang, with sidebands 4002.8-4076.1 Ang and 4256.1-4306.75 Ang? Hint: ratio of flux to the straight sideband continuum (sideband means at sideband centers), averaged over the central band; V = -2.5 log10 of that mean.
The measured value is 0.40 mag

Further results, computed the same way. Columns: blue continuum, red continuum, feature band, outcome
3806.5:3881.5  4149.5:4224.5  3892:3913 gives 0.40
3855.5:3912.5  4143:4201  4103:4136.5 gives -0.05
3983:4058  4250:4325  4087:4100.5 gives 0.48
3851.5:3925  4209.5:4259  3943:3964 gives 0.49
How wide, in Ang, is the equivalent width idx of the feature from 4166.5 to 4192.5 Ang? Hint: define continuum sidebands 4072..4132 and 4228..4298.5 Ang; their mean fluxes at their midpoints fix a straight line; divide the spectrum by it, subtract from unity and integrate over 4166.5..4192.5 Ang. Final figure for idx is 0.60 Ang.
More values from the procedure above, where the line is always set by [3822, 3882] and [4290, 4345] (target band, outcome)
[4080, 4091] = -0.9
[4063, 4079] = -2.8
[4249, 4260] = -0.9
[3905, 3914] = 1.5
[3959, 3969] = -1.4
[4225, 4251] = -2.0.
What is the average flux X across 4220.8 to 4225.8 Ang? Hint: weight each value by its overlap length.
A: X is 19.1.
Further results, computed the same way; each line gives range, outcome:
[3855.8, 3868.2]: 17.4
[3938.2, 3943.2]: 2.38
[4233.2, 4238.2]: 19.8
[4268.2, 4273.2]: 18.5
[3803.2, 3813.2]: 18.3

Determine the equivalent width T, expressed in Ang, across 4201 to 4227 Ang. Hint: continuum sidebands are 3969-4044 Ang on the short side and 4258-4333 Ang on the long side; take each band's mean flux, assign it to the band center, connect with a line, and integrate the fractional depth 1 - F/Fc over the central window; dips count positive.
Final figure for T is 4.8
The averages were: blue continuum 34.9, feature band 18.9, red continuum 18.5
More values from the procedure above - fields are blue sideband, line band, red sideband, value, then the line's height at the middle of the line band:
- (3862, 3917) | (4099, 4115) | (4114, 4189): -1.2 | 17.9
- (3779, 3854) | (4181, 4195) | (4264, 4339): -0.7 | 18.3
